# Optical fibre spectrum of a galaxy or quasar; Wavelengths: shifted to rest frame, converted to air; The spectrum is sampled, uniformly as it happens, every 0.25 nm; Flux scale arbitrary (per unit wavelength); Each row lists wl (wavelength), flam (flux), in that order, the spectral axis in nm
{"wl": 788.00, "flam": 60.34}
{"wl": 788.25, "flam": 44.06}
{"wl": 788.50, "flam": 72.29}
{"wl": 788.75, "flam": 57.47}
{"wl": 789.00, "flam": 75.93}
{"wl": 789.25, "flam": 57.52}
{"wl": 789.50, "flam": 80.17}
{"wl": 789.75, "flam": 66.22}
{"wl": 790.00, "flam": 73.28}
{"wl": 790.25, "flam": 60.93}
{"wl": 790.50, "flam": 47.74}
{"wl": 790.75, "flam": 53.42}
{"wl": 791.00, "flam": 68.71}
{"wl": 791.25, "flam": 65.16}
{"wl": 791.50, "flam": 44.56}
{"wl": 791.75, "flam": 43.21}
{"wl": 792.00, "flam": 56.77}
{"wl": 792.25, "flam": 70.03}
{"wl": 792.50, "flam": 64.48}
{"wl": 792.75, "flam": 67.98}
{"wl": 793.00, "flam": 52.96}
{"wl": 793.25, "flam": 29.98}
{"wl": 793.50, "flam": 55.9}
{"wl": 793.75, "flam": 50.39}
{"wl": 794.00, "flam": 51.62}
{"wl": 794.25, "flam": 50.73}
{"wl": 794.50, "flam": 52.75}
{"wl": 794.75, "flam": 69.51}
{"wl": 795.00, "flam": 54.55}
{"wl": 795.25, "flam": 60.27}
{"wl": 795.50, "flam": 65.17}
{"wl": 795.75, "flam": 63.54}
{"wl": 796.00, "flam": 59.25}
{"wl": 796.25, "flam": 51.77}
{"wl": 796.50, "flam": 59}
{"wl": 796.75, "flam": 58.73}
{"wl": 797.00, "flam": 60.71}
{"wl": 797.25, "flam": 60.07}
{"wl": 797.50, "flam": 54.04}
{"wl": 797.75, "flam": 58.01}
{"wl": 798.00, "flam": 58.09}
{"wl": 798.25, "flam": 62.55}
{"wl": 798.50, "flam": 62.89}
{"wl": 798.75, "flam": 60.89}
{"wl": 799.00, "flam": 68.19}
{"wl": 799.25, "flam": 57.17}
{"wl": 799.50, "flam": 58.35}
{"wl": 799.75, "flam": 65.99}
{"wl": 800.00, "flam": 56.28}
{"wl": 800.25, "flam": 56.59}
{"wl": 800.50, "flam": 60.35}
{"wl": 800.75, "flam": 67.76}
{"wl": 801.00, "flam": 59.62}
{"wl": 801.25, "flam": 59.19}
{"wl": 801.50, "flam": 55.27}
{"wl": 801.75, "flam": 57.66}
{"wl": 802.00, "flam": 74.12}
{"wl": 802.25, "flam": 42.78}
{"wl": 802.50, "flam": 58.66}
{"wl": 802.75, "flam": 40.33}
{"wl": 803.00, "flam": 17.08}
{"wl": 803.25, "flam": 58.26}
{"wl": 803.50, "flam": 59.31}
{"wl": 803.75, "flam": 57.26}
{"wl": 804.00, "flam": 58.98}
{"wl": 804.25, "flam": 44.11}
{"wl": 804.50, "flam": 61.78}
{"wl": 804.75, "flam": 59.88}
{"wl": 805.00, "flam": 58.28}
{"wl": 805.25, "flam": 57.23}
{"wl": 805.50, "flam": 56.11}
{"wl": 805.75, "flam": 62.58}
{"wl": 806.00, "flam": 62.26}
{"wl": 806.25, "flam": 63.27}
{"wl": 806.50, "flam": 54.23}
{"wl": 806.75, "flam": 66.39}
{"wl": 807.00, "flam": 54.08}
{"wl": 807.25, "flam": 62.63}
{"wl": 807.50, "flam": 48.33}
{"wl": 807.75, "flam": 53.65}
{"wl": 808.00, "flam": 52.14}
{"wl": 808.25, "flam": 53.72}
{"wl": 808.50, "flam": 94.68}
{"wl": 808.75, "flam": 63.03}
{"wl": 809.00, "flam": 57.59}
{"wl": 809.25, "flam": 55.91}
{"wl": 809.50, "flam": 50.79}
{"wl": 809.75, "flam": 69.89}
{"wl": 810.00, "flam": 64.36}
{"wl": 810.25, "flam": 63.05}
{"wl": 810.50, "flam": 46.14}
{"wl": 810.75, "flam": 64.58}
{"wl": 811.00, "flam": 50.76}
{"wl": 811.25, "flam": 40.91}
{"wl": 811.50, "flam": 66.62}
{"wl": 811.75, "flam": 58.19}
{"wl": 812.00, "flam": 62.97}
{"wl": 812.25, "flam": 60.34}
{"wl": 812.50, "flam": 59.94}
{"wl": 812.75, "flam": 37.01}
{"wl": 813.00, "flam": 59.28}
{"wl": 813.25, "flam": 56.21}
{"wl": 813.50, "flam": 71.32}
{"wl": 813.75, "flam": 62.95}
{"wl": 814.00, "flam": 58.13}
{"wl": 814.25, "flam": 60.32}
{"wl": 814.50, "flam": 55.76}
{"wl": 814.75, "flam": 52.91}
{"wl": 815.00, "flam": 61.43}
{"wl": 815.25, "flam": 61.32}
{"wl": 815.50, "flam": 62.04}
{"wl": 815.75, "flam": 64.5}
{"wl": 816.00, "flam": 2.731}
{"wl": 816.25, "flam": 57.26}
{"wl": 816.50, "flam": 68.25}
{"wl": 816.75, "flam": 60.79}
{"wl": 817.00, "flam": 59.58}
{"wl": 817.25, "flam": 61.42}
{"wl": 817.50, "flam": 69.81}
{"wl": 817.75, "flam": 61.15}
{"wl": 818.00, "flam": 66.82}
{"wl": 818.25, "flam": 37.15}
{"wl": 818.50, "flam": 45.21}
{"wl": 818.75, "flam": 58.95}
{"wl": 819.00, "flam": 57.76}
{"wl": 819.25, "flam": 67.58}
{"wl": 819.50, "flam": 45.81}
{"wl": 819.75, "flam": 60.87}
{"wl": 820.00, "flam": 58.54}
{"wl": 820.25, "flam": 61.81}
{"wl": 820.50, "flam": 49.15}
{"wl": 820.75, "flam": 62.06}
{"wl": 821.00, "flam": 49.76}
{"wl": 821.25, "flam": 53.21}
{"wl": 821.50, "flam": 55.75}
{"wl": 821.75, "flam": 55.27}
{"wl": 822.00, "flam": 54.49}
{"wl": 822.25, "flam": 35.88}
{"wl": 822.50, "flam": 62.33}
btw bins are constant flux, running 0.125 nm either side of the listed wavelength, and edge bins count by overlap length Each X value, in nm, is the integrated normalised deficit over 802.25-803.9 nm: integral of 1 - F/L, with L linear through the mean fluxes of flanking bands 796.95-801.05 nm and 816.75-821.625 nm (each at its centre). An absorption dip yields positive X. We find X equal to 0.32 nm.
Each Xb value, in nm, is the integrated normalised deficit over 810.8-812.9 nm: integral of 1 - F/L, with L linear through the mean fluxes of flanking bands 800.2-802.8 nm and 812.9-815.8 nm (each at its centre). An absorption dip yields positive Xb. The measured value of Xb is 0.17 nm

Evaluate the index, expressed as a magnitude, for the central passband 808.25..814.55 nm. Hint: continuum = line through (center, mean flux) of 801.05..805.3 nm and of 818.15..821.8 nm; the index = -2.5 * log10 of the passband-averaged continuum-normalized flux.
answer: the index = -0.10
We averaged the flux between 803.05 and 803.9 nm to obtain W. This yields 54.7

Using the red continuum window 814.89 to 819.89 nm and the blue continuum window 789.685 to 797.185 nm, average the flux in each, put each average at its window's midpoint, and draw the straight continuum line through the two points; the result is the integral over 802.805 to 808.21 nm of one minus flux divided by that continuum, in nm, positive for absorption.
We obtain 0.16 nm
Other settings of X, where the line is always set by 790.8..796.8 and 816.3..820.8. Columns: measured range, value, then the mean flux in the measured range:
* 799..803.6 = 0.097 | 56.1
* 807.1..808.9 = -0.102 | 61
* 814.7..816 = 0.064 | 55.3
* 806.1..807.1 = -0.035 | 59.7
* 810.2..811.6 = 0.078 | 54.7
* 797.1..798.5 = -0.045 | 59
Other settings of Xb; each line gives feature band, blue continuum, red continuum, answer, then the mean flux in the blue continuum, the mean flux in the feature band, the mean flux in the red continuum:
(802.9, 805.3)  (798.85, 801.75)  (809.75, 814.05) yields 0.25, 60.3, 53.5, 58.2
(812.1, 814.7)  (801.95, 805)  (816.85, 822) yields -0.13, 52.4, 58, 56.8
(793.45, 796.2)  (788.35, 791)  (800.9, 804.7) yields 0.12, 64.5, 57.5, 53.7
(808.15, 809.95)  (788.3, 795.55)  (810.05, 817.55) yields -0.20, 59.1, 63.8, 57.2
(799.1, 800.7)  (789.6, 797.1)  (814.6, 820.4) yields -0.06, 57.7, 59.7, 56.6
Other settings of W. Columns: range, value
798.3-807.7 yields 57.4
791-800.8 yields 58.2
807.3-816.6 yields 57.6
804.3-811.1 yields 59.4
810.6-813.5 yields 56.6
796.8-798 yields 58.2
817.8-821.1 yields 55.7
